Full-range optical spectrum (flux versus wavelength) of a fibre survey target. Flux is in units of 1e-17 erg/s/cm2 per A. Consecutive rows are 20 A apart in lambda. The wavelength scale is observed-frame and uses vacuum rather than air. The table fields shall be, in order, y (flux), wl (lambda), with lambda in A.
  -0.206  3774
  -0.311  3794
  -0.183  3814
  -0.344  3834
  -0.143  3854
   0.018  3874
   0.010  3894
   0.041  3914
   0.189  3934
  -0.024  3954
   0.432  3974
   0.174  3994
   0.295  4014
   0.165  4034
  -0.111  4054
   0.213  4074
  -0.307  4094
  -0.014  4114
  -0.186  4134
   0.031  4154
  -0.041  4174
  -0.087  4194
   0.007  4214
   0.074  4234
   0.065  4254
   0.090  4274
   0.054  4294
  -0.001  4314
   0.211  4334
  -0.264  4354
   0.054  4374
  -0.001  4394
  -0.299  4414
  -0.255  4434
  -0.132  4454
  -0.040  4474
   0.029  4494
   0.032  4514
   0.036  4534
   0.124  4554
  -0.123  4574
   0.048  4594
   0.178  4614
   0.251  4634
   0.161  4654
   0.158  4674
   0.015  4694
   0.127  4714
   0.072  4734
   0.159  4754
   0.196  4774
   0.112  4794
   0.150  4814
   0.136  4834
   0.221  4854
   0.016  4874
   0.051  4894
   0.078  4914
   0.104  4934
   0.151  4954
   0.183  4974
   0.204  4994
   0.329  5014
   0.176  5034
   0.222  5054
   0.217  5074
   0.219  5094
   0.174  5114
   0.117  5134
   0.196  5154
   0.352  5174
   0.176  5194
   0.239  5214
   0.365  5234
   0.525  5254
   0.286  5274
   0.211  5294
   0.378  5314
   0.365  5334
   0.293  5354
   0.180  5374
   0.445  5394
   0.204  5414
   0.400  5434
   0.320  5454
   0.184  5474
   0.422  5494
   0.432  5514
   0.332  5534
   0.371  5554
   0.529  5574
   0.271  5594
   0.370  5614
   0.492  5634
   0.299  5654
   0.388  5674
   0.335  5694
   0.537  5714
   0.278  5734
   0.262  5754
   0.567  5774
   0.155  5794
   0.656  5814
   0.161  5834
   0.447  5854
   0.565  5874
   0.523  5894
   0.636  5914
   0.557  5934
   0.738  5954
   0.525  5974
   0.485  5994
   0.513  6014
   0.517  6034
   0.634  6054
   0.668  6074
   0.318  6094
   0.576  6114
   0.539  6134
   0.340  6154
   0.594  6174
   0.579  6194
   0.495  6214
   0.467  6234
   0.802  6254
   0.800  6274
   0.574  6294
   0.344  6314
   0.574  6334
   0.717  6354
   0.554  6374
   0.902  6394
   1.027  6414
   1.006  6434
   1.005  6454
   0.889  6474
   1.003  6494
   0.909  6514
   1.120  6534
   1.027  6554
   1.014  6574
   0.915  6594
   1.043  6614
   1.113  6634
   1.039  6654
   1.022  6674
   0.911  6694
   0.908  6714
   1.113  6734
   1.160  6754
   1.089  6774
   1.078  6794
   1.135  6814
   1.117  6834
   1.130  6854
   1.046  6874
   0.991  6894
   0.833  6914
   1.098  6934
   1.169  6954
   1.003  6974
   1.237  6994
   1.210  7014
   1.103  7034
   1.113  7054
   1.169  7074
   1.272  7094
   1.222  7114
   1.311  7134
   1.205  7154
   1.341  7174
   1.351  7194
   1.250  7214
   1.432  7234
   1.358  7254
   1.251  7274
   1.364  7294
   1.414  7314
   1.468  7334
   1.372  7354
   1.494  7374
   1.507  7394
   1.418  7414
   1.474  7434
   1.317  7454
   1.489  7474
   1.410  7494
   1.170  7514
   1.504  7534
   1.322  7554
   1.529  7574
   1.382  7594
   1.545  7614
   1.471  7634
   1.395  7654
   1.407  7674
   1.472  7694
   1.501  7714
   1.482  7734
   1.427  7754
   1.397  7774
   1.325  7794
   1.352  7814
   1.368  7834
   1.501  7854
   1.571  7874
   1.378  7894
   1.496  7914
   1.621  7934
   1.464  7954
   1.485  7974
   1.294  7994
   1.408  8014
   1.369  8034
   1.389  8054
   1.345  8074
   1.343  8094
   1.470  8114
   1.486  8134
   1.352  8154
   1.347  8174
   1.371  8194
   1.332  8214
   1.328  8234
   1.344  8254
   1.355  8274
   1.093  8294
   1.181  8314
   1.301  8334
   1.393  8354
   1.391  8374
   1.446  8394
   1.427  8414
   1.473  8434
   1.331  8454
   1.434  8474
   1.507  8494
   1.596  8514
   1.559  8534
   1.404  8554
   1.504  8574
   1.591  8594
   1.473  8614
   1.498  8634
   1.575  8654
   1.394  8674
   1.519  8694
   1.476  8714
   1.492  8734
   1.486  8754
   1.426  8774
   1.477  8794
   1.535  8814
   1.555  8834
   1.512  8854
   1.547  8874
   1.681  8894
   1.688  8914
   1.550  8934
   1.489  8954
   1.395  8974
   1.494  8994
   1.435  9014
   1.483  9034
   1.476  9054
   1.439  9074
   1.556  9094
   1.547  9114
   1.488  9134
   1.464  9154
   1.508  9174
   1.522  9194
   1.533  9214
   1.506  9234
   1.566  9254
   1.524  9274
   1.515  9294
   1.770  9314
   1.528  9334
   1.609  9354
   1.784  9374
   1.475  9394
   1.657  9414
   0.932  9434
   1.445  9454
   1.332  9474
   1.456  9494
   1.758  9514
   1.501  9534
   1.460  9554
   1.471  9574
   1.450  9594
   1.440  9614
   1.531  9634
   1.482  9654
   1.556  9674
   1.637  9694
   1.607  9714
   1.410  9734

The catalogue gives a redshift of 0.60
